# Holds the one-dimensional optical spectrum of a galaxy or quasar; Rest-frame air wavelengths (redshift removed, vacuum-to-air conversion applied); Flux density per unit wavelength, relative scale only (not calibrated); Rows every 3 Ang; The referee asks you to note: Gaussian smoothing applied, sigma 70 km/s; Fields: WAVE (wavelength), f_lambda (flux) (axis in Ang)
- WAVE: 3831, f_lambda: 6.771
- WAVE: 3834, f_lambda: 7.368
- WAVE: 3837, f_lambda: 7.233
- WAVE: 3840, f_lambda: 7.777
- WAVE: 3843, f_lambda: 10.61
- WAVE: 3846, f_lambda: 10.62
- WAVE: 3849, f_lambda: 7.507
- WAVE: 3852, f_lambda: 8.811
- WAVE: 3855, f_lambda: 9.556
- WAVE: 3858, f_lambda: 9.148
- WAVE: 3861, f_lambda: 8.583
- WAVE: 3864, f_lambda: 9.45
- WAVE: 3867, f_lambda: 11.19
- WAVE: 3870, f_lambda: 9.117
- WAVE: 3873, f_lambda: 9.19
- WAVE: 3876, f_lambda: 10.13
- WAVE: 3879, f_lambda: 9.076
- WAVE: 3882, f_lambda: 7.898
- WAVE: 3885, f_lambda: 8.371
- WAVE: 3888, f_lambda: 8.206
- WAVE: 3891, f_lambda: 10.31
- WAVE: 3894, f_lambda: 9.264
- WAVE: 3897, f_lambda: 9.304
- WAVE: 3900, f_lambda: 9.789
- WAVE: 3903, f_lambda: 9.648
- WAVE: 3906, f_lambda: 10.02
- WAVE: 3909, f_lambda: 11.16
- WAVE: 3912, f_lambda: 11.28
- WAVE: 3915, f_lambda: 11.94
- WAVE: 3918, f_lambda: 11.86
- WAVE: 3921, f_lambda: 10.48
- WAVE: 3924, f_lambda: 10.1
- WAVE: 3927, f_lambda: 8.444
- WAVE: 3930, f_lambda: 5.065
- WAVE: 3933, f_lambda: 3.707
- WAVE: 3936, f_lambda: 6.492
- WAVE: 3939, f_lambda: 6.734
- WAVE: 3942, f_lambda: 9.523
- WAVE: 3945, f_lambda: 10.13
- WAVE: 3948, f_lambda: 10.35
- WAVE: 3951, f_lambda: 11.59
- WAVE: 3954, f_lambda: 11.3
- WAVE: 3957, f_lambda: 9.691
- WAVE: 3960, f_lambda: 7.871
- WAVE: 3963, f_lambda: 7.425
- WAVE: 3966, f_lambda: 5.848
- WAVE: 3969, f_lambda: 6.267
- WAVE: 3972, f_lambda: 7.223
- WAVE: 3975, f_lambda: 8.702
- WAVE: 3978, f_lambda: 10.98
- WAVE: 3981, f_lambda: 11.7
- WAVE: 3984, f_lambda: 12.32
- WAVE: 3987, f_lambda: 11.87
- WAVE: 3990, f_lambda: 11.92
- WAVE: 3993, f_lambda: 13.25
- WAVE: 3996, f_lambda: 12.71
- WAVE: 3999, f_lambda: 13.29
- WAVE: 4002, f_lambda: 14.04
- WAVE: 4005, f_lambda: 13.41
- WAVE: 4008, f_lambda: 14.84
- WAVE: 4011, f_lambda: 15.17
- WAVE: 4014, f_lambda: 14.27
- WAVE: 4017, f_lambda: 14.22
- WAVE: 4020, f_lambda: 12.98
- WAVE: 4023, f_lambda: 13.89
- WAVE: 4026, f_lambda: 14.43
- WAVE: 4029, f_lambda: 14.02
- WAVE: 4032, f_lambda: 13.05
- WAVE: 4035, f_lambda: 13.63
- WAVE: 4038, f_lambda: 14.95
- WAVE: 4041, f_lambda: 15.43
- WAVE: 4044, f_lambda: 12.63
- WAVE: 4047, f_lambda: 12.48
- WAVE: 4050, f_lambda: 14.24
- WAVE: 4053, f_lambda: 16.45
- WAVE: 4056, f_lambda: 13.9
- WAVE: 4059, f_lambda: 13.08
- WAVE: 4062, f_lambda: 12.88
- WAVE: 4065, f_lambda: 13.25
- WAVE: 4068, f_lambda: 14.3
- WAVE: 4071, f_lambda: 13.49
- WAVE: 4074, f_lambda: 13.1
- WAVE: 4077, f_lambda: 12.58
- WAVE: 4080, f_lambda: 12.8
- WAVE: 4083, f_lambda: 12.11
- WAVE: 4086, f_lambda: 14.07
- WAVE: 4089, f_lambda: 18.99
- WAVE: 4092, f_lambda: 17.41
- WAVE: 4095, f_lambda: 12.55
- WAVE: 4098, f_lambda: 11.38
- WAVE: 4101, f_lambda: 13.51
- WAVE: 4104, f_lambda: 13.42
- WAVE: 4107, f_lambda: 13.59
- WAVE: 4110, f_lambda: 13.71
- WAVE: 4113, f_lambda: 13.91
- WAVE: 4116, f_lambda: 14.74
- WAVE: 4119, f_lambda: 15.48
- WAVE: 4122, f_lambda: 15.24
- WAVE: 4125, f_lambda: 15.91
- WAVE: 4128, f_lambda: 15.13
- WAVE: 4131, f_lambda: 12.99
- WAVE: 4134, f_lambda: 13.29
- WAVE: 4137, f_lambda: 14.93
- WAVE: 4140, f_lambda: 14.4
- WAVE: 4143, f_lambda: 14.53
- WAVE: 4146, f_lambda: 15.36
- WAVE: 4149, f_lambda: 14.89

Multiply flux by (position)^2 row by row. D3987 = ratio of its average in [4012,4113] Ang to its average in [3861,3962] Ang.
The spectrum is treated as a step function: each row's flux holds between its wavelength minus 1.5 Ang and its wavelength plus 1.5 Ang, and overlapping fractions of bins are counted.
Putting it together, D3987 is 1.60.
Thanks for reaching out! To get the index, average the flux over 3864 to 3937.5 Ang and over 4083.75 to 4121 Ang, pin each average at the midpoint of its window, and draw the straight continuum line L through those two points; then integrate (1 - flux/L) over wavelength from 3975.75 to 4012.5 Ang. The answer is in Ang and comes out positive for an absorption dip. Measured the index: -3.9 Ang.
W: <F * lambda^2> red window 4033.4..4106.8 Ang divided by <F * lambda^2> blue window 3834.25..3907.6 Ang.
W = 1.67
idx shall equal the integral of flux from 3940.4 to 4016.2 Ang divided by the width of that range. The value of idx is 11.1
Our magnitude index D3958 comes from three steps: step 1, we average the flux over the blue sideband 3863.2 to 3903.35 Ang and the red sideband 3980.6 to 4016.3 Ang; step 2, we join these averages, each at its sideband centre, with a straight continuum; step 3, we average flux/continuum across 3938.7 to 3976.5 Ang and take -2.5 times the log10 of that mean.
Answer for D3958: 0.33 mag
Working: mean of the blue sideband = 9.34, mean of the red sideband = 13.3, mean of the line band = 8.73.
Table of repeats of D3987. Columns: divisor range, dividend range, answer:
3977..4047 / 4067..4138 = 1.10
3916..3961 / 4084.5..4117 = 1.73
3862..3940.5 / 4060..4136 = 1.69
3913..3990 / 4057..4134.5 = 1.64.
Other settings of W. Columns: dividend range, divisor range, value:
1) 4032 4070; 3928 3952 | 1.86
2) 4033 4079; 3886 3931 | 1.51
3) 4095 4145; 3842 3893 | 1.73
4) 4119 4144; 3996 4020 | 1.11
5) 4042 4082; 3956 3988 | 1.56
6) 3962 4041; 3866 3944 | 1.41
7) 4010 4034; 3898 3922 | 1.38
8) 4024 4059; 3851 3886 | 1.66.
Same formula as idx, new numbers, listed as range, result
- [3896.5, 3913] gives 10.2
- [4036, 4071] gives 13.9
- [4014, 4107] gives 13.8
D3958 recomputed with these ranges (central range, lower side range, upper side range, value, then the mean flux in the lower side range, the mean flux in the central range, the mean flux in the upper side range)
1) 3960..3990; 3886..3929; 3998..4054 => 0.32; 10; 9.22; 14.1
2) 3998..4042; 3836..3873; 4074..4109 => -0.14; 9.16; 14.1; 13.8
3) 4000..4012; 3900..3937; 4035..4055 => -0.12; 9.24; 14.3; 14.3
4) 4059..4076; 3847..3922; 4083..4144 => 0.01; 9.65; 13.4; 14.4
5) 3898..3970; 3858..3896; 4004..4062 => 0.20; 9.23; 9.05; 14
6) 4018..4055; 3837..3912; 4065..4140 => -0.10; 9.36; 14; 14.1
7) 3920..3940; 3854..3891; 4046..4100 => 0.41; 9.2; 7.22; 13.8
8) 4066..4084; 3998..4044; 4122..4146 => 0.10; 14.1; 13.1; 14.6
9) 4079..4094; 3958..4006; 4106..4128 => -0.10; 10.5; 15.1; 14.7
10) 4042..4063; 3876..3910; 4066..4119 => -0.06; 9.38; 13.7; 13.9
